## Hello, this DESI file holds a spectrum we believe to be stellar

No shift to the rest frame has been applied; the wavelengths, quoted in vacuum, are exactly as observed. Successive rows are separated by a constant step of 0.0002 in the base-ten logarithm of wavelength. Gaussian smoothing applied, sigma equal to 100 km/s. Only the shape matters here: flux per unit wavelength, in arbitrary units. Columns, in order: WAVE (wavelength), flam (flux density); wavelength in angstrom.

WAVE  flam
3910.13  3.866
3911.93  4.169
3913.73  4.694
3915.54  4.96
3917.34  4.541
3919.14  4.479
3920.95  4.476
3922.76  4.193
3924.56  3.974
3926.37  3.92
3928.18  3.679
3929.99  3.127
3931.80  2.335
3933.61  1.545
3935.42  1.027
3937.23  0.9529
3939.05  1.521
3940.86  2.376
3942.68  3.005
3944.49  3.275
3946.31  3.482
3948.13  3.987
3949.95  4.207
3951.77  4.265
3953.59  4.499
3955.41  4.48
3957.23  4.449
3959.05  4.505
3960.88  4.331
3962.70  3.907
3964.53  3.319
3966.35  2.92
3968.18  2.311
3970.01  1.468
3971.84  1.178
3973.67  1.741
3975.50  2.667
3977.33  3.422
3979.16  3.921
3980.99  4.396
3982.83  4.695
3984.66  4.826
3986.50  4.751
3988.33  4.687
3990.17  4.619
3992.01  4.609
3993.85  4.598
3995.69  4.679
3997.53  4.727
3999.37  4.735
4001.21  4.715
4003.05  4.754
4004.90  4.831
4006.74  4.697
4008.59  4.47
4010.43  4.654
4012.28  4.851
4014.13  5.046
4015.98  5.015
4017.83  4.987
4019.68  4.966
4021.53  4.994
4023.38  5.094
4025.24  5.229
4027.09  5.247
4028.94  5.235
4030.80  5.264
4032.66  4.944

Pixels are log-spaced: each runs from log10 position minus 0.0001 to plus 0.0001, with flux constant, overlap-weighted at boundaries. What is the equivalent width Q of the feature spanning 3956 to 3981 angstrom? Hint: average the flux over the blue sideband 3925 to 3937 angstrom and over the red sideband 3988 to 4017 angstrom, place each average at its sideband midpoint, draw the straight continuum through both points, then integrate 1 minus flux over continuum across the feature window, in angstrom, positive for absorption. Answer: 3.4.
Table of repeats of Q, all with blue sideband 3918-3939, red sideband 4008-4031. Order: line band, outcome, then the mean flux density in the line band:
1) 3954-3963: -1.73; 4.37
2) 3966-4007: 3.97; 3.91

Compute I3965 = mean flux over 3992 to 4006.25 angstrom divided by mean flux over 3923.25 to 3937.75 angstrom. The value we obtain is 1.77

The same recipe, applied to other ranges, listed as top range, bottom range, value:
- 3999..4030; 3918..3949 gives 1.62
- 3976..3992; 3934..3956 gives 1.44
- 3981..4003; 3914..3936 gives 1.31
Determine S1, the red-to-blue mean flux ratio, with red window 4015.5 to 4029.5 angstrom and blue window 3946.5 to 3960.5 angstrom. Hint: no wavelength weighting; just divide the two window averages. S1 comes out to 1.19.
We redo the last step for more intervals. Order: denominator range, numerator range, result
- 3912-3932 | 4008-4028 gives 1.21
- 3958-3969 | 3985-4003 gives 1.31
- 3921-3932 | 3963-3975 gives 0.61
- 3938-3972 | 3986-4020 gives 1.41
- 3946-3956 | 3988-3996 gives 1.11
